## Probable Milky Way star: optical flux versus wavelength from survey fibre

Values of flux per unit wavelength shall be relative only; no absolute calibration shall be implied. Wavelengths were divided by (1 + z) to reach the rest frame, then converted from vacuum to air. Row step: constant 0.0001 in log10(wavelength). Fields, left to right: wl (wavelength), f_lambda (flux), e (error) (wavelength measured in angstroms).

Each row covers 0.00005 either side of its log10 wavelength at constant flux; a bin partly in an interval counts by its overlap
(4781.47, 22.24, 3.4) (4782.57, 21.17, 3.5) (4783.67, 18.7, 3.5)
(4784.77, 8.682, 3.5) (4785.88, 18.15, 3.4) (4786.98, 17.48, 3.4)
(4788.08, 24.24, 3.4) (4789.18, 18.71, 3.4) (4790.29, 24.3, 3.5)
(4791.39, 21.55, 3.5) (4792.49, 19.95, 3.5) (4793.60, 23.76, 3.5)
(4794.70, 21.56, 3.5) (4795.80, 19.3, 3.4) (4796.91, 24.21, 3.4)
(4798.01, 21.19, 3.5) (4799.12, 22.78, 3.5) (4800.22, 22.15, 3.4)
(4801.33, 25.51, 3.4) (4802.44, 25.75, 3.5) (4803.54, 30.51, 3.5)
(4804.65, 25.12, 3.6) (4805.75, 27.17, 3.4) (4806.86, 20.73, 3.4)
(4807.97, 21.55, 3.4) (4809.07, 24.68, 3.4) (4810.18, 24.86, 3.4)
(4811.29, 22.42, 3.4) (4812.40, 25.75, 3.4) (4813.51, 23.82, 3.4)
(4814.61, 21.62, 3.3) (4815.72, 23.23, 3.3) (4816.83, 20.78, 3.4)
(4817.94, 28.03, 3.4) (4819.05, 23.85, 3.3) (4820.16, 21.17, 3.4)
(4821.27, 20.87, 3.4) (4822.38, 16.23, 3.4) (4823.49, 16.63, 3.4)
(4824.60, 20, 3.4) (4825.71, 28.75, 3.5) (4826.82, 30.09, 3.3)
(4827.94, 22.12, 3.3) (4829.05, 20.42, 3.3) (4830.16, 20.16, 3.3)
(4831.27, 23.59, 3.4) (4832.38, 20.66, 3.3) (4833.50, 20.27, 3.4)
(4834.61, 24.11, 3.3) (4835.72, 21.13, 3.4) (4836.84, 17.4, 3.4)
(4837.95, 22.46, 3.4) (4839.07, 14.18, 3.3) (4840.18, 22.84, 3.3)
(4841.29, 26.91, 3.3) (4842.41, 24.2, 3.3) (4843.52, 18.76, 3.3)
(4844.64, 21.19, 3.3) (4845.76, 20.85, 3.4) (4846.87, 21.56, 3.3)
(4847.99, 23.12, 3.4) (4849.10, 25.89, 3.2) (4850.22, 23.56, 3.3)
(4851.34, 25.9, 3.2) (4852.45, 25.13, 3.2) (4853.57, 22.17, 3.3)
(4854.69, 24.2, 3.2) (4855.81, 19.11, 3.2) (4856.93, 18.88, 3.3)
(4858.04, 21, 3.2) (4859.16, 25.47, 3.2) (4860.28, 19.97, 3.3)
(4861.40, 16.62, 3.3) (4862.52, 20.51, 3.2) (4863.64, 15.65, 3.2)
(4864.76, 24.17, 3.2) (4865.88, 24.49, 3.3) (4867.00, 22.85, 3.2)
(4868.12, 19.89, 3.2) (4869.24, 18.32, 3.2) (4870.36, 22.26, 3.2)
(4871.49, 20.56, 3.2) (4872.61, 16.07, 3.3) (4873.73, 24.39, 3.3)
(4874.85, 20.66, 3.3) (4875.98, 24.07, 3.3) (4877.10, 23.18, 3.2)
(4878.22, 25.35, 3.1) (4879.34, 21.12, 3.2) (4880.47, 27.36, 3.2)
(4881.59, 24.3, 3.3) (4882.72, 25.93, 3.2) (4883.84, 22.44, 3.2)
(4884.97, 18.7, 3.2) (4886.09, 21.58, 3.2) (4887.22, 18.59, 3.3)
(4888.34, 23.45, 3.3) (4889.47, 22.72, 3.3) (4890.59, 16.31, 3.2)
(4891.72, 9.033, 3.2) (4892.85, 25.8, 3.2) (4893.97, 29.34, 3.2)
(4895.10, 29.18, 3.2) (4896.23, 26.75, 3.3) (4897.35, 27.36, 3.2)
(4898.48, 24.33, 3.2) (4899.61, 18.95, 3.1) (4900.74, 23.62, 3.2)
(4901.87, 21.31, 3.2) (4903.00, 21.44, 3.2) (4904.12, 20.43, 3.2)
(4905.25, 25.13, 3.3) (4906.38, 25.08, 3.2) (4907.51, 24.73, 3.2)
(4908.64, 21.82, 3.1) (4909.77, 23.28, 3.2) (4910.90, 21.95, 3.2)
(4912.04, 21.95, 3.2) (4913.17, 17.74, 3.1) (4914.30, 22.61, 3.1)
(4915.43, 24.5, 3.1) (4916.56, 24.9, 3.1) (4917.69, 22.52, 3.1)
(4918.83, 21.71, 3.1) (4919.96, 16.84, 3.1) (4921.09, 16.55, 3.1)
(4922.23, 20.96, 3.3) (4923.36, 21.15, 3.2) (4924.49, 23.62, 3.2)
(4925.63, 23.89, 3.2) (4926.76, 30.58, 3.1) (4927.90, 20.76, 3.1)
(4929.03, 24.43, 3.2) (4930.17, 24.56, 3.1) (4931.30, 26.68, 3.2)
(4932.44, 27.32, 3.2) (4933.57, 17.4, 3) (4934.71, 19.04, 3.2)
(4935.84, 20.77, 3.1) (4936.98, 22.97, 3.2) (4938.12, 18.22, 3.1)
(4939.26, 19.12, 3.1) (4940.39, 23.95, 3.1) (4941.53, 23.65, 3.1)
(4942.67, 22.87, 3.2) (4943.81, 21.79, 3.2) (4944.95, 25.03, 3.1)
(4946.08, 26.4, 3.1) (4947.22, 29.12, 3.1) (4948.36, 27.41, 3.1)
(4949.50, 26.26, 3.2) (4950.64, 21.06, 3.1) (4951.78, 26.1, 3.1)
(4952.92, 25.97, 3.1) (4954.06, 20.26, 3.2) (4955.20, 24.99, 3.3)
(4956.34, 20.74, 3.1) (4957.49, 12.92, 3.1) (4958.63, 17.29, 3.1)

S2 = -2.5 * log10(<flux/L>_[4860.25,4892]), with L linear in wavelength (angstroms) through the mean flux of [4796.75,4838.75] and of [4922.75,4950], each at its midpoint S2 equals 0.10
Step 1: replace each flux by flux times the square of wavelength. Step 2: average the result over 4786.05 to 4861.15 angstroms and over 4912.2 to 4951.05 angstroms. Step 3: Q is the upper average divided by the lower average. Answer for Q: 1.06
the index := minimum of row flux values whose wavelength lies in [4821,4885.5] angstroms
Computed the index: 14.18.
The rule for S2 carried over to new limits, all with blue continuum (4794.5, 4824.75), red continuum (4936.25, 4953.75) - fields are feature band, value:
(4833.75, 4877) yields 0.08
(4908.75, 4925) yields 0.11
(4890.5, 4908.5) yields 0.02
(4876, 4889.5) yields 0.02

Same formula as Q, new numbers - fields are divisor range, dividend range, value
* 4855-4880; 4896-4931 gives 1.09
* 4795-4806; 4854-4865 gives 0.87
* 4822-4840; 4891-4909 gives 1.13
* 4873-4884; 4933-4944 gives 0.90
